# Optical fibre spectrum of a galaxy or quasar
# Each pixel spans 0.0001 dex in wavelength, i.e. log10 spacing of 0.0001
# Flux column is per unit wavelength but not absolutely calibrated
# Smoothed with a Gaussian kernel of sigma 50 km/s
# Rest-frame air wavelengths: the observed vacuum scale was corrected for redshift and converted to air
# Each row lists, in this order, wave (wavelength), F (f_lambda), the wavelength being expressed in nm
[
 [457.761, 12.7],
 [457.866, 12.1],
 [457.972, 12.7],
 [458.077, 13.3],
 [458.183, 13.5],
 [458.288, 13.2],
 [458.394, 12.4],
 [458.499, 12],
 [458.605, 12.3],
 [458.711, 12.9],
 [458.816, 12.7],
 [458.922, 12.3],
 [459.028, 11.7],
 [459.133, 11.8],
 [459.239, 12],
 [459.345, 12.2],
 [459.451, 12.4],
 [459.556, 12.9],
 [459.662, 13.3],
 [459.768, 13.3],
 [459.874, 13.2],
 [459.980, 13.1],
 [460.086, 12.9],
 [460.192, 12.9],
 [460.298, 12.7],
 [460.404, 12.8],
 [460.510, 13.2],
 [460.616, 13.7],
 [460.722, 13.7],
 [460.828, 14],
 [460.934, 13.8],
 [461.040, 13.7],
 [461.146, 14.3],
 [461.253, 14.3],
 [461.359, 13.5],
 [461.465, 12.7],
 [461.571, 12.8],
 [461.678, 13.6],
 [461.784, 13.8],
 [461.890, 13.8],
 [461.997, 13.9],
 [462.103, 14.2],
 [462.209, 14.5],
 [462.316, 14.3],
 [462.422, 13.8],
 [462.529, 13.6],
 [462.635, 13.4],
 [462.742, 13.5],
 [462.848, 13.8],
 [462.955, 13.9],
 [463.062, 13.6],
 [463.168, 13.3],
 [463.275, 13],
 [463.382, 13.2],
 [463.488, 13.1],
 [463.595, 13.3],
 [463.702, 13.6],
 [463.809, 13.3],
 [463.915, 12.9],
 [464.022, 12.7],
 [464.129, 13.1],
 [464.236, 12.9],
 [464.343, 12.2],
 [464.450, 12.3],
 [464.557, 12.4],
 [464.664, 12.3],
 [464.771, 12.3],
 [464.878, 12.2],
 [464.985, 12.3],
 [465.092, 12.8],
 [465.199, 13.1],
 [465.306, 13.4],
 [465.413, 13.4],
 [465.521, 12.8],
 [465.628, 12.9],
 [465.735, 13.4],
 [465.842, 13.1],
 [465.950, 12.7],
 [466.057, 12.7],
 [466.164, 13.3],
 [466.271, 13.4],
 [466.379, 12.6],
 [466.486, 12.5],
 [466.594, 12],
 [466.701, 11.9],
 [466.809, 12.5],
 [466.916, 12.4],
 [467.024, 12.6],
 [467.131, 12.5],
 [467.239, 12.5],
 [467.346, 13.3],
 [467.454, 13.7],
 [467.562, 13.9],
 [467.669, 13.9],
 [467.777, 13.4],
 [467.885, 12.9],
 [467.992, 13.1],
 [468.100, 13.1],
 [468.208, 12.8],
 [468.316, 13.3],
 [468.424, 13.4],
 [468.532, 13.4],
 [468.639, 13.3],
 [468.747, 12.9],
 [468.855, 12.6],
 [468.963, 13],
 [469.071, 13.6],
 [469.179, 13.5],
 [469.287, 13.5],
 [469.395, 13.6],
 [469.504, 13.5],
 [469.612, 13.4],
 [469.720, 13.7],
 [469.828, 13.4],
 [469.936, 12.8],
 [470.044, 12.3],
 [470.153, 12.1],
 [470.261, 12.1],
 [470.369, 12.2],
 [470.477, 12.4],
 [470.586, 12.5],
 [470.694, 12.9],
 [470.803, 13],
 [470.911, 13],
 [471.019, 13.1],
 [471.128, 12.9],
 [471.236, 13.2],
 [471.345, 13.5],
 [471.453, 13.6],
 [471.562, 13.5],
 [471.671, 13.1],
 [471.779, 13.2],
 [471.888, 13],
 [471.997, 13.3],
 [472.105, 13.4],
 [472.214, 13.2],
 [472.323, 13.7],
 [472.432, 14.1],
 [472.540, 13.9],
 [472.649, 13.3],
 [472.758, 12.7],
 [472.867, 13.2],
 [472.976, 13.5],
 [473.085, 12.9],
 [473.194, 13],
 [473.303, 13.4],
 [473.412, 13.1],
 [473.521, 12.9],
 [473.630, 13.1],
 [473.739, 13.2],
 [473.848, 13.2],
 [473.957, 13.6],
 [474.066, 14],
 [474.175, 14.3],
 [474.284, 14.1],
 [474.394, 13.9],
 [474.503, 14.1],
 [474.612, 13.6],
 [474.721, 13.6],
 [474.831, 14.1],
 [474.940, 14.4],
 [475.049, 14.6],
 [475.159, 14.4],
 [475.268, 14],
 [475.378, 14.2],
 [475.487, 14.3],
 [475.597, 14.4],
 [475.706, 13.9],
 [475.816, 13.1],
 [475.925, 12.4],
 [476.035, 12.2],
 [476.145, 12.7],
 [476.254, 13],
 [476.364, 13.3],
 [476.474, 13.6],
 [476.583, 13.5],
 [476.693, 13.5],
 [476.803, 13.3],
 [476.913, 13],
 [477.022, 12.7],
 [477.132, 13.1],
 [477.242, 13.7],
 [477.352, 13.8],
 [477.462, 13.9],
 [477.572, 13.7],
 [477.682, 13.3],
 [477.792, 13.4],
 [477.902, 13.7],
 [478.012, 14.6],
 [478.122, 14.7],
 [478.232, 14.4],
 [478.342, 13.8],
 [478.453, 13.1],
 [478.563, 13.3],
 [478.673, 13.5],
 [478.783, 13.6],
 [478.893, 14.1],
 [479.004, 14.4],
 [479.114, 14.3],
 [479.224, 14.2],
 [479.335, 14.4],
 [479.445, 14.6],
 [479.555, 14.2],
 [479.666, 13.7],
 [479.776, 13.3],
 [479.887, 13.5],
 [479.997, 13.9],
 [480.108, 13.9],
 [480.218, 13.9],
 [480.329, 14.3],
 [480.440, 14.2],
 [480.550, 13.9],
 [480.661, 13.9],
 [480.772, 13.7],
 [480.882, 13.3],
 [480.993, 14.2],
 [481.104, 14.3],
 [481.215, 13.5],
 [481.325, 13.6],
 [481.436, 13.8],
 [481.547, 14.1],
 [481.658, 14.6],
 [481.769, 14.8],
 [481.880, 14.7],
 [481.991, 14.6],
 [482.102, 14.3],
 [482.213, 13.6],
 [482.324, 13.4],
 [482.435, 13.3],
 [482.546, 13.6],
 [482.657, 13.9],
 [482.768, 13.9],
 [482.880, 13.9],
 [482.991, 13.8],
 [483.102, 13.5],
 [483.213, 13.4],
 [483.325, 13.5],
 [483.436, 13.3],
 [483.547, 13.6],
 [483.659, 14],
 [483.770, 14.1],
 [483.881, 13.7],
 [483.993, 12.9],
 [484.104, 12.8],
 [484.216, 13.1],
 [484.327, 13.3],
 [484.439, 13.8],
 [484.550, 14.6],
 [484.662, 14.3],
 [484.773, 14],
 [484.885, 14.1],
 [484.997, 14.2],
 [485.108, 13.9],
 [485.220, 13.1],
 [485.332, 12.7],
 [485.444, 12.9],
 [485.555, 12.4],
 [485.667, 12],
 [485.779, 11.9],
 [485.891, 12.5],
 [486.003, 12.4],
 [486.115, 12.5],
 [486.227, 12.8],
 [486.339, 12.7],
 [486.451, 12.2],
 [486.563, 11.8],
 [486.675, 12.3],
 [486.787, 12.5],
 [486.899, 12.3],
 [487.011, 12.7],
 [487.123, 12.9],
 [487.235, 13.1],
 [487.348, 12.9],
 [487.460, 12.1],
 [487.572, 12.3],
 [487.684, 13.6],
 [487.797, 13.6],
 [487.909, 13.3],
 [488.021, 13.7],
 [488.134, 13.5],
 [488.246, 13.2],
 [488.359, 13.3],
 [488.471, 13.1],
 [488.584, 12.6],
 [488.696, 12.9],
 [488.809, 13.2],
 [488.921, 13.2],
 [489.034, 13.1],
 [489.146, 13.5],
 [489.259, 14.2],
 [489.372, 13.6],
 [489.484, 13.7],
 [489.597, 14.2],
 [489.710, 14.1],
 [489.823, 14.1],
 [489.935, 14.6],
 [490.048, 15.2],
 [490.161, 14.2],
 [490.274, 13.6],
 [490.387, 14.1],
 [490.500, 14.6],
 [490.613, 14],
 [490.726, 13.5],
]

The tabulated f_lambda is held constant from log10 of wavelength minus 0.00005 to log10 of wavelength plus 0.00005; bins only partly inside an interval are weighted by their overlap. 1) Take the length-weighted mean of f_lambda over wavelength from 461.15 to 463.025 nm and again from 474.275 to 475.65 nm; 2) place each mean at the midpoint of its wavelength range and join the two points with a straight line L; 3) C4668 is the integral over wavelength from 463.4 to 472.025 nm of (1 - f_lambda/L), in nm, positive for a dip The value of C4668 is 0.58 nm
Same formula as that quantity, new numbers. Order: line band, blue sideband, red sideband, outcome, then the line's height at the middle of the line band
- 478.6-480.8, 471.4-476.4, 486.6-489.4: -0.11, 13.3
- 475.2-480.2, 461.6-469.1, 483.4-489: -0.22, 13.1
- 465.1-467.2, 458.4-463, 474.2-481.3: 0.09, 13.4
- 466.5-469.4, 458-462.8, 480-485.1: 0.08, 13.4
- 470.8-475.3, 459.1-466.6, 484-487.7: -0.15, 13.1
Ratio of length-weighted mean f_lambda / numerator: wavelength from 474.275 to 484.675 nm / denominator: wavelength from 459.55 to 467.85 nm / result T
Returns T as 1.05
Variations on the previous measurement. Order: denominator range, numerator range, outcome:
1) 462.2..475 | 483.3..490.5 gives 1.01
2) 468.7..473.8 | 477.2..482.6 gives 1.06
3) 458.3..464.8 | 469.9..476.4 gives 1.01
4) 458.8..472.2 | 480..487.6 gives 1.03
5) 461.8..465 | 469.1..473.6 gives 0.99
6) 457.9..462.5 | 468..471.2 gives 0.99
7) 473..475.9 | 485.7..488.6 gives 0.93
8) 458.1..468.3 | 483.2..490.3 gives 1.02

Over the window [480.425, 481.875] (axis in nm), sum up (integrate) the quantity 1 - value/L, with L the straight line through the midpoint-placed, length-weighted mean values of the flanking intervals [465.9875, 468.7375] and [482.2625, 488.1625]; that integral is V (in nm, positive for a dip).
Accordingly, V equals -0.10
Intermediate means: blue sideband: 13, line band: 14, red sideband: 13.2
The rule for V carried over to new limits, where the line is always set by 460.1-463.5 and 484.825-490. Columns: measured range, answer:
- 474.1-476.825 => -0.08 nm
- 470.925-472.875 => 0.01 nm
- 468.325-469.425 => 0.01 nm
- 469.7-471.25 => 0.08 nm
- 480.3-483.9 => -0.19 nm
